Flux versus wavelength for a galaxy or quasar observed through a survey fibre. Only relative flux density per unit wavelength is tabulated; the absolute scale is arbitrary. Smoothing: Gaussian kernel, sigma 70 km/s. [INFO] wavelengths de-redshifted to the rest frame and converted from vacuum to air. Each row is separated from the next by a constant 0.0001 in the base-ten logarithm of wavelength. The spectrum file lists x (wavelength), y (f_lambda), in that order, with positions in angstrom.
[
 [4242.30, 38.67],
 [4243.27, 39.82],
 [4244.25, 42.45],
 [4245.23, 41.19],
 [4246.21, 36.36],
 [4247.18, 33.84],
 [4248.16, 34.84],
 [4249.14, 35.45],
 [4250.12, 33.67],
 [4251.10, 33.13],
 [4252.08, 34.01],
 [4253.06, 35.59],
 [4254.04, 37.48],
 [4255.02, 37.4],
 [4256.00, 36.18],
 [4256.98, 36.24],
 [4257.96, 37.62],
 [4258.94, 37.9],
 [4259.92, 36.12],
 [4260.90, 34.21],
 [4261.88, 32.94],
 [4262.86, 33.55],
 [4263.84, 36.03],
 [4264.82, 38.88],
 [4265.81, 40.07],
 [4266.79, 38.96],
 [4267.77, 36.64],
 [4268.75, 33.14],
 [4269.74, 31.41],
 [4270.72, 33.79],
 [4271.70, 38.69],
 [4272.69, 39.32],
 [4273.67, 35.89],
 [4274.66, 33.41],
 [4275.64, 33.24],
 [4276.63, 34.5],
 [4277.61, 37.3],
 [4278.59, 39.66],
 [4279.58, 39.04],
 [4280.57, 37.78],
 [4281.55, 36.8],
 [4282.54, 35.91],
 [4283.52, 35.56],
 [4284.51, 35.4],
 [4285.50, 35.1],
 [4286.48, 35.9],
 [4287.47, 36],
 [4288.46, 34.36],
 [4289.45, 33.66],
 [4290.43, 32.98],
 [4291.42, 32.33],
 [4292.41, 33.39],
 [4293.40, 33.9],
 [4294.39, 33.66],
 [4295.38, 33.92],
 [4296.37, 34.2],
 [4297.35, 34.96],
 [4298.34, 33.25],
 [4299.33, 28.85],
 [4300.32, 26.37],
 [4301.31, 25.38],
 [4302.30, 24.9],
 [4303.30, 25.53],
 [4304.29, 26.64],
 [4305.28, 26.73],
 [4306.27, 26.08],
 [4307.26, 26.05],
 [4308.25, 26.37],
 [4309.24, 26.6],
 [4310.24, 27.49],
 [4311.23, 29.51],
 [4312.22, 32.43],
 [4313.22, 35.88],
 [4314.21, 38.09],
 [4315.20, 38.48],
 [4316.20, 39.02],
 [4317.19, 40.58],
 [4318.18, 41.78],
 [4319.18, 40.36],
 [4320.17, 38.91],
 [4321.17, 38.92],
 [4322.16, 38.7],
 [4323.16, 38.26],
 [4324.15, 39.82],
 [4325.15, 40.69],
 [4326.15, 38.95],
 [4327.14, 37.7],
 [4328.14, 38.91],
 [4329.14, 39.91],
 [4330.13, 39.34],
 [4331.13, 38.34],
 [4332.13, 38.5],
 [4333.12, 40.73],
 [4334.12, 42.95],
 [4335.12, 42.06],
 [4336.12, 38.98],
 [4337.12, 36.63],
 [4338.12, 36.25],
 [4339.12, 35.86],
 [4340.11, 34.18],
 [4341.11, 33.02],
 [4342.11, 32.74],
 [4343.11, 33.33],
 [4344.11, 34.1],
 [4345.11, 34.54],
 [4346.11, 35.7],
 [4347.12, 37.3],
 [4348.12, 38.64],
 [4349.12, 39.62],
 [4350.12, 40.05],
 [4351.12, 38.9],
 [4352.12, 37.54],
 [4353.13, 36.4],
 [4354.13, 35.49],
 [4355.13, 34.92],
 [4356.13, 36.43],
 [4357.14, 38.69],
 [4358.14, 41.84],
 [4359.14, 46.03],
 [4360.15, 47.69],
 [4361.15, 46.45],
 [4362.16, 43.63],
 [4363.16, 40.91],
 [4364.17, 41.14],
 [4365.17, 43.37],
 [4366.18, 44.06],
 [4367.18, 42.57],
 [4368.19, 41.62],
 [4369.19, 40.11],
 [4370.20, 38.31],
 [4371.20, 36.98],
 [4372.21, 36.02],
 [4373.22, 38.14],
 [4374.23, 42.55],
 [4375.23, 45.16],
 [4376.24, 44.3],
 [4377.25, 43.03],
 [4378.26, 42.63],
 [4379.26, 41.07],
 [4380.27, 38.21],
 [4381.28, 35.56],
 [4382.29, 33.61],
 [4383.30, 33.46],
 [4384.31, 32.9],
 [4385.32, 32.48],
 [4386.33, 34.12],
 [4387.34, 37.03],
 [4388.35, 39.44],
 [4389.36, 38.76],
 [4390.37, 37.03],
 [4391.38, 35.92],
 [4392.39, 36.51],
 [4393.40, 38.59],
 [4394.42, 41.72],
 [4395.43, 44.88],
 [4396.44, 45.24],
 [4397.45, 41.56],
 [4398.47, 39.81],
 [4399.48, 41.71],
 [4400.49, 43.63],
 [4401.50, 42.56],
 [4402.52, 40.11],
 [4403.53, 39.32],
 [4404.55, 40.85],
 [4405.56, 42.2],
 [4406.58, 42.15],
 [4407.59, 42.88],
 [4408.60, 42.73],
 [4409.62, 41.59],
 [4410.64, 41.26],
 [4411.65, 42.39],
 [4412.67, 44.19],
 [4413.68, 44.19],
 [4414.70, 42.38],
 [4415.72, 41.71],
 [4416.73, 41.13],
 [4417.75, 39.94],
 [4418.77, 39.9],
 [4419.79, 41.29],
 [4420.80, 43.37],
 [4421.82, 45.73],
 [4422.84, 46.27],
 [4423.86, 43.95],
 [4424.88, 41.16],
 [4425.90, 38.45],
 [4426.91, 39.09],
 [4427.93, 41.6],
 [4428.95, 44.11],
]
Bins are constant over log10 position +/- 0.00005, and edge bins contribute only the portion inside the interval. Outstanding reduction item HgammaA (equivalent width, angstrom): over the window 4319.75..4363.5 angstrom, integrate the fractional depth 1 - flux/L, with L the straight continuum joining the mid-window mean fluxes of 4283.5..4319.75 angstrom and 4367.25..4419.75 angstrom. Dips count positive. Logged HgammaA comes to -3.5 angstrom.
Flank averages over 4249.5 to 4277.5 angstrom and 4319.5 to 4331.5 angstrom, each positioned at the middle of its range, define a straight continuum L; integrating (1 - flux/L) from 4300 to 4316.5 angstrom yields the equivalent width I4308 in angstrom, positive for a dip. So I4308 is 3.8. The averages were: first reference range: 35.7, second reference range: 39.1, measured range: 29.4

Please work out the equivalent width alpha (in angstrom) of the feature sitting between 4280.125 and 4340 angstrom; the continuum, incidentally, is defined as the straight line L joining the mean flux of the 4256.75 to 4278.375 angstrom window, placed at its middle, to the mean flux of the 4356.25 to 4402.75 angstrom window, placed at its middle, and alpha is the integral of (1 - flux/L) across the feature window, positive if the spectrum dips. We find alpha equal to 4.3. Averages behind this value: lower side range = 36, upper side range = 40.2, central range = 34.9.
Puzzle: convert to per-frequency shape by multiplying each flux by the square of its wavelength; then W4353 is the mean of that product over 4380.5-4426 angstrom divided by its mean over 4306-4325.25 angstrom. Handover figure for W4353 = 1.19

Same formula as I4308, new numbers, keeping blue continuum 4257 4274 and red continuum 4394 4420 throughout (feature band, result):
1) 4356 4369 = -0.8 angstrom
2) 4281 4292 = 0.6 angstrom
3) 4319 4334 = -0.2 angstrom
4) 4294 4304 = 2.0 angstrom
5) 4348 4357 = 0.5 angstrom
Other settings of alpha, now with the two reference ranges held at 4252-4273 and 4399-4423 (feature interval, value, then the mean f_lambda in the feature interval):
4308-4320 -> 1.0 angstrom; 35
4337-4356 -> 1.7 angstrom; 36.1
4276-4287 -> 0.1 angstrom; 36.6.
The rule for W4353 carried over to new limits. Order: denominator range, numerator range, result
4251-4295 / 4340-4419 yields 1.17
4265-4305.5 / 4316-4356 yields 1.15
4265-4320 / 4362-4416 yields 1.25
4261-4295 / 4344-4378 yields 1.17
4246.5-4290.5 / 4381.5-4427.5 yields 1.20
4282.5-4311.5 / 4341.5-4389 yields 1.30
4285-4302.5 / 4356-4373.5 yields 1.32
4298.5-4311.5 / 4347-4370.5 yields 1.55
